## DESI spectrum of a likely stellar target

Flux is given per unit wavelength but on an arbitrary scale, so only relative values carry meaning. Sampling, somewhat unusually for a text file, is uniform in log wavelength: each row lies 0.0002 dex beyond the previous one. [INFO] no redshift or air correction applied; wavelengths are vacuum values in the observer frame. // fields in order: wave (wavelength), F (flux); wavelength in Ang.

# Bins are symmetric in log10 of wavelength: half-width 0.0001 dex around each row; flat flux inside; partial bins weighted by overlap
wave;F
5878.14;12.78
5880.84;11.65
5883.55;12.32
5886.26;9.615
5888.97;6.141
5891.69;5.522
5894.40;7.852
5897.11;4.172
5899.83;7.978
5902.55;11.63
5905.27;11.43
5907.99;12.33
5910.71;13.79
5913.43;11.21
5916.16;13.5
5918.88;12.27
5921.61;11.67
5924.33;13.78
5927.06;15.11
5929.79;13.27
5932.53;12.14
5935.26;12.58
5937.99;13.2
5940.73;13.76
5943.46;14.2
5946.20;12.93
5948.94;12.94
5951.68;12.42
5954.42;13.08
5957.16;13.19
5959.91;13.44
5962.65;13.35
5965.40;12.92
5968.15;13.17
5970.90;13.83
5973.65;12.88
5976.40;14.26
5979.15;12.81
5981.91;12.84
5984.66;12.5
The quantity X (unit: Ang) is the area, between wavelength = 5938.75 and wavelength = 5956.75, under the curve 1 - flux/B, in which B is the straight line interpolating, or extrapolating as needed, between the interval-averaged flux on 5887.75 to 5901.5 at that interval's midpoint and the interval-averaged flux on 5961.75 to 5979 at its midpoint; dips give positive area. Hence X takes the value -3.12 Ang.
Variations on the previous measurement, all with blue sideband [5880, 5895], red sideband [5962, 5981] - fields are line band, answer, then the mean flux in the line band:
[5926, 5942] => -2.88 Ang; 13.3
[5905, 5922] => -3.71 Ang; 12.4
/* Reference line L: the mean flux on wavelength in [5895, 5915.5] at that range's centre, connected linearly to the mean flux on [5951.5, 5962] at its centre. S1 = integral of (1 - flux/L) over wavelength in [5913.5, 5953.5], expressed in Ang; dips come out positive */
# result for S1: -4.1 Ang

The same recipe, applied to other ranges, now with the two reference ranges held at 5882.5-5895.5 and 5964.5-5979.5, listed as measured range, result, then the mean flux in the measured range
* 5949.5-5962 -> -0.7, 13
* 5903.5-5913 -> -3.0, 12.4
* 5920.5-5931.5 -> -3.1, 13.5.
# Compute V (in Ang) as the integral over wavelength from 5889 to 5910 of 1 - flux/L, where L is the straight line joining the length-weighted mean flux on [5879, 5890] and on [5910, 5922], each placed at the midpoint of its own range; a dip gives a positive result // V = 4.96 Ang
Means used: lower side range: 10.2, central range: 8.7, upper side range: 12.5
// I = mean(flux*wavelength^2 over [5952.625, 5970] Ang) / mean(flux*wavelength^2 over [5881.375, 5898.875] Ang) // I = 1.7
